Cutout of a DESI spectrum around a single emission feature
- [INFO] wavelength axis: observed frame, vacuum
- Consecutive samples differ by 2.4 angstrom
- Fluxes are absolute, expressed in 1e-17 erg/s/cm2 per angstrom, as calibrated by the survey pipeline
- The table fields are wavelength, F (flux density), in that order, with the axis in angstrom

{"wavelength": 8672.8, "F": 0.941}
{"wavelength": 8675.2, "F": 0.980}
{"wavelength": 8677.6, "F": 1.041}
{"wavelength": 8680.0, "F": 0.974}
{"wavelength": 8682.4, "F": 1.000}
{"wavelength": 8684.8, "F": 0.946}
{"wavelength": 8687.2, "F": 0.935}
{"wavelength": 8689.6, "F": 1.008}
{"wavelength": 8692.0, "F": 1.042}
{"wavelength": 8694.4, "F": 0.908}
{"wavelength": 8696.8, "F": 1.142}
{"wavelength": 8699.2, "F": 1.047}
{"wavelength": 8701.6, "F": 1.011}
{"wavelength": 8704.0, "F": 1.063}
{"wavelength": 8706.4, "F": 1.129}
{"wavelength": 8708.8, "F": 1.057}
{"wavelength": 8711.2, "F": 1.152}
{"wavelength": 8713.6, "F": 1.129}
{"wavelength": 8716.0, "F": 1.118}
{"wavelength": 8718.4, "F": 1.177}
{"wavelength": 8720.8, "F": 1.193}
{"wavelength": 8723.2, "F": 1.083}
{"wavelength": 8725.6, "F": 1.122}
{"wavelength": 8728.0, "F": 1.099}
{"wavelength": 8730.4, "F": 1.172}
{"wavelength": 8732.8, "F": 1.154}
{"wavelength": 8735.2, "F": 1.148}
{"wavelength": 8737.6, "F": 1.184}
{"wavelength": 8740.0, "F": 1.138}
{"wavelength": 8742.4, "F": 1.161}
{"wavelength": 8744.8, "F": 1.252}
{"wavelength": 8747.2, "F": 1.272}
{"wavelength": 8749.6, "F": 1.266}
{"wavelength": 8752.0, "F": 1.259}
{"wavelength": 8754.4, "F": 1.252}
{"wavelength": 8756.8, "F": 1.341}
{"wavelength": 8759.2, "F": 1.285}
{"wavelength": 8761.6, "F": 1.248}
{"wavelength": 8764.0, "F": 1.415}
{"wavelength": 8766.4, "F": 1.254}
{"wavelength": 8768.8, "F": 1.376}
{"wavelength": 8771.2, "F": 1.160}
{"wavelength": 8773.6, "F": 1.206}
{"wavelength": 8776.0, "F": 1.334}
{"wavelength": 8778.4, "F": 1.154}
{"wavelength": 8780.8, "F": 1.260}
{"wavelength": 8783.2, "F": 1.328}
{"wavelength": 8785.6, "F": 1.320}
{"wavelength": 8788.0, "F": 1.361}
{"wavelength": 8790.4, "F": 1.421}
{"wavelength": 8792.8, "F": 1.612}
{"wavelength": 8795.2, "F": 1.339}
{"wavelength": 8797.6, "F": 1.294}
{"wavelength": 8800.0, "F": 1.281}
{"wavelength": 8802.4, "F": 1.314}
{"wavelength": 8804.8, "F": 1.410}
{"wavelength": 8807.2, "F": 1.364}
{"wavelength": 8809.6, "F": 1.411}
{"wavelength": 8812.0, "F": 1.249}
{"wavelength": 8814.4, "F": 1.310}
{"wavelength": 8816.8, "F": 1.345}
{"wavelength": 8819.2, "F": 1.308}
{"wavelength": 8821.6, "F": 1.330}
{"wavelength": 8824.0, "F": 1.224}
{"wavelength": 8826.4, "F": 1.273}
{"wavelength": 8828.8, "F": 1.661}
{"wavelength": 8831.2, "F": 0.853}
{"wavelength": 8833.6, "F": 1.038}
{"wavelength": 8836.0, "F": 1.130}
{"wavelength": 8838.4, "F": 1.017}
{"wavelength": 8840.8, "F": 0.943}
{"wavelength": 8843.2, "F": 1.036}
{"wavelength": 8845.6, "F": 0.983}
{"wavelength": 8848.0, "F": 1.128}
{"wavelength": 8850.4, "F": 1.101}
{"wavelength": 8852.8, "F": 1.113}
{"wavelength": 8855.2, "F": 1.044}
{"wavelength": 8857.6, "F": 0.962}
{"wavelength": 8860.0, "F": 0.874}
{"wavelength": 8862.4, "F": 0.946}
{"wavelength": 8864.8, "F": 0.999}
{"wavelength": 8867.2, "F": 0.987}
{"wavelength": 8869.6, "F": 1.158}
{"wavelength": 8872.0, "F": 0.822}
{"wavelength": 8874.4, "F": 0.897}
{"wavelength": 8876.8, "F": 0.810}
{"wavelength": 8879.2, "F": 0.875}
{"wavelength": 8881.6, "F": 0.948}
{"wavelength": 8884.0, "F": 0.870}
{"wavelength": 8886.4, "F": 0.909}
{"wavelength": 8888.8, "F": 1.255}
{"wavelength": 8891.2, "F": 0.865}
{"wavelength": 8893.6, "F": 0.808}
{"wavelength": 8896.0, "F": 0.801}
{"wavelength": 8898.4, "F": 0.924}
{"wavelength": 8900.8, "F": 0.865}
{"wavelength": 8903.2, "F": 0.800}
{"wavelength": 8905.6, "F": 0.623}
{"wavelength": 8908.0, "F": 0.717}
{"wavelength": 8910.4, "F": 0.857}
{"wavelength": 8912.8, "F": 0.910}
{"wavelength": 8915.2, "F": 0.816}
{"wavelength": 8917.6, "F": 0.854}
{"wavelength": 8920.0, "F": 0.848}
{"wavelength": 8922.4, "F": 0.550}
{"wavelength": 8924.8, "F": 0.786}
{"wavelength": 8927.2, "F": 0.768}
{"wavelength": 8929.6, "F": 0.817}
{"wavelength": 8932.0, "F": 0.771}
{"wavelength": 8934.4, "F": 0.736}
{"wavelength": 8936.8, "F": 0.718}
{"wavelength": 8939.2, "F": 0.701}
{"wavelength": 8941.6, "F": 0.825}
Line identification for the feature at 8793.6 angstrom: C III]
